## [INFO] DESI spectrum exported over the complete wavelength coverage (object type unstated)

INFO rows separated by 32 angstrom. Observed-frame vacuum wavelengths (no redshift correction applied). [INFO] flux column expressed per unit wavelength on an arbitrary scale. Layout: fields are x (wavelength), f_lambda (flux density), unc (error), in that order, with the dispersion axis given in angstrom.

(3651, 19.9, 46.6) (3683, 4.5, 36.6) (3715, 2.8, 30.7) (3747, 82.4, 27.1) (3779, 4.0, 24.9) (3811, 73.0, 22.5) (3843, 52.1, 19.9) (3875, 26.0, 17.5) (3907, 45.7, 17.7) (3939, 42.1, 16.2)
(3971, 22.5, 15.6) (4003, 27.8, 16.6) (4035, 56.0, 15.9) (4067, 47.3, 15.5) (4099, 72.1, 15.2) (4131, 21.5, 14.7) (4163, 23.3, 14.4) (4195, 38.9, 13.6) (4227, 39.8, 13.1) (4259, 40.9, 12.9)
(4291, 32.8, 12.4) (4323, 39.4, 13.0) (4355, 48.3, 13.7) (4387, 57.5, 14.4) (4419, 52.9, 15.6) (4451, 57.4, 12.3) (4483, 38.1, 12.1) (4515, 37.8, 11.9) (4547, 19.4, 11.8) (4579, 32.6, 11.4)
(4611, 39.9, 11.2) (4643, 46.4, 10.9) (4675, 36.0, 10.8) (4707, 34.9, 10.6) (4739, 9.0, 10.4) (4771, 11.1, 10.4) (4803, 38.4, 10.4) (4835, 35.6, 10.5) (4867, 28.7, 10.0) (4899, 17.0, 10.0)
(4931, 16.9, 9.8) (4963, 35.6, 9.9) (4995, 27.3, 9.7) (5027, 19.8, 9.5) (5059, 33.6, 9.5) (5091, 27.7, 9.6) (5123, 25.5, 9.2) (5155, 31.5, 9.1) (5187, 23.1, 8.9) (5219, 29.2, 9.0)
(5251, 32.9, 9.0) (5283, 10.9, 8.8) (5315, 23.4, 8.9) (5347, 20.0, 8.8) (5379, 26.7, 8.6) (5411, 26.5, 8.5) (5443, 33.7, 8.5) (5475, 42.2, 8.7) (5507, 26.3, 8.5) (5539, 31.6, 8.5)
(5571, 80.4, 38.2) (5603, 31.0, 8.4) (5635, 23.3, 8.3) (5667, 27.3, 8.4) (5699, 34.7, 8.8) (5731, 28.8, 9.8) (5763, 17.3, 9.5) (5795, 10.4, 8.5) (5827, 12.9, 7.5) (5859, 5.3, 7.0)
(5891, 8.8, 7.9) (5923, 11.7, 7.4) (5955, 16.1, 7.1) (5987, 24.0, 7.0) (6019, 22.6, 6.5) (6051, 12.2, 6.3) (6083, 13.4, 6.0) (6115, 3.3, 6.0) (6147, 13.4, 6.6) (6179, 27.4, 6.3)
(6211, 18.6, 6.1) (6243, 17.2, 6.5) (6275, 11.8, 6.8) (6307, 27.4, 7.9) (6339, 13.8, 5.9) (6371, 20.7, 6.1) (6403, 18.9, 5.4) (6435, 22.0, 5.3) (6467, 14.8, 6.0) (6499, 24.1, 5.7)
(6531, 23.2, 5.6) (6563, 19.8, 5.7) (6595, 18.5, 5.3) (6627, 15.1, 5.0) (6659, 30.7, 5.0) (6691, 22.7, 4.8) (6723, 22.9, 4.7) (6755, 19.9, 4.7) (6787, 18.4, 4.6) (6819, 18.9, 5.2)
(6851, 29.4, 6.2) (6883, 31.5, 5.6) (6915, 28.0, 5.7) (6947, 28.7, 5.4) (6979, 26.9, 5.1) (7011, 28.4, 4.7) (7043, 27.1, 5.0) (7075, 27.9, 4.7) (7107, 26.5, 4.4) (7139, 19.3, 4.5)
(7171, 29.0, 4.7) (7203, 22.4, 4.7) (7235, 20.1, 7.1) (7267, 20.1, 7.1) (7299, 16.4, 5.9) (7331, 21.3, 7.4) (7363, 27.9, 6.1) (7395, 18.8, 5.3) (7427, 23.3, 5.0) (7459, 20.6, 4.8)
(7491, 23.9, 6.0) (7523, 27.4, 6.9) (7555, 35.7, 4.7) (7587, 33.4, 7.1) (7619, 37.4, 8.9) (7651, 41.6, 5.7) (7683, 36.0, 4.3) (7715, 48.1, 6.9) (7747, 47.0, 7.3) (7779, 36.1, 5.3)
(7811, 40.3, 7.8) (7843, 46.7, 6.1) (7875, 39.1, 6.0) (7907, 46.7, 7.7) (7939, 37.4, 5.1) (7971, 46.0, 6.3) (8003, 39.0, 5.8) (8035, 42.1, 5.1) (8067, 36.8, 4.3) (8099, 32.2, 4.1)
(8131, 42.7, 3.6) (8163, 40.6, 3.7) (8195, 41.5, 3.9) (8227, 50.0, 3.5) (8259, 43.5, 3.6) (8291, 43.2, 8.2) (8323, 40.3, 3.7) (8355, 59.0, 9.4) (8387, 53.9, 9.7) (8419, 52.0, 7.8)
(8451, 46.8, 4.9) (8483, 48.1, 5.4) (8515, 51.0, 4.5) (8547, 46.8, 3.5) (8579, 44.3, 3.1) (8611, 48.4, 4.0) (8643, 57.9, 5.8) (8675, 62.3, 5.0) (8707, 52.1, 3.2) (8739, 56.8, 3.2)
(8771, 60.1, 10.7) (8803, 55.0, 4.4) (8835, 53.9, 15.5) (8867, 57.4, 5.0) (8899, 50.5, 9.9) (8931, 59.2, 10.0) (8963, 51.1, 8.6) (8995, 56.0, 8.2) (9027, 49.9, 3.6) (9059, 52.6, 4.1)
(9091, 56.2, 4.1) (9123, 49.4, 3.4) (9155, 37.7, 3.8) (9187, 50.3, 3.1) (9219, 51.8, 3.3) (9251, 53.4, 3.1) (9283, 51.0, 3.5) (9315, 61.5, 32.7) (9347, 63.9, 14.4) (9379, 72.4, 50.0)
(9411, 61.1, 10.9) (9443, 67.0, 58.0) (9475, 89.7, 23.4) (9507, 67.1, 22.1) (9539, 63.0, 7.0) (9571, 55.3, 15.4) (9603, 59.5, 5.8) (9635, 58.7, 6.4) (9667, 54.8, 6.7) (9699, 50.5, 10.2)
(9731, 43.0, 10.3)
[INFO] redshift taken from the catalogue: 0.88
